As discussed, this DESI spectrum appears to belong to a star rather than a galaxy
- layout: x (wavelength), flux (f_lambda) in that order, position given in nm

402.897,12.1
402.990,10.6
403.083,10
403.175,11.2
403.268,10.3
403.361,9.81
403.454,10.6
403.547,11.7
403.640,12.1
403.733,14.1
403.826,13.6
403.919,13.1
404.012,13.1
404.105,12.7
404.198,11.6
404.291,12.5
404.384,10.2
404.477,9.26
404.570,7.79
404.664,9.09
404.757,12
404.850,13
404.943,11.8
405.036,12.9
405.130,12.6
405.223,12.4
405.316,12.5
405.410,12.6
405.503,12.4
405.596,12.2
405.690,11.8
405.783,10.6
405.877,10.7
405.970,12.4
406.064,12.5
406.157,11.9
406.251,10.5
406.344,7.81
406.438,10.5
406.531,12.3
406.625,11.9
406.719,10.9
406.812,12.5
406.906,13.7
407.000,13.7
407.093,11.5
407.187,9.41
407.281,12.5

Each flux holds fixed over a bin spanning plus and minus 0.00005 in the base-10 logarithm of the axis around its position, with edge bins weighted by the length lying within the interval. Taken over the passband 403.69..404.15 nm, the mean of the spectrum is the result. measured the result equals 13.3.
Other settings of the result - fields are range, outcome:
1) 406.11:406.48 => 10.2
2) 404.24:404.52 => 10.7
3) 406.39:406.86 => 11.6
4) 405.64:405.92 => 11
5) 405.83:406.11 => 11.9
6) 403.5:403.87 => 12.9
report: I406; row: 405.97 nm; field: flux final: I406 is 12.4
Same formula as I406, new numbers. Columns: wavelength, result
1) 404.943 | 11.8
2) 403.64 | 12.1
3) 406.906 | 13.7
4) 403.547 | 11.7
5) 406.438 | 10.5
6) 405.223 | 12.4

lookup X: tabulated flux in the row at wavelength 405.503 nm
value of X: 12.4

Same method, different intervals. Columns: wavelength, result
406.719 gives 10.9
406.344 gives 7.81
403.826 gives 13.6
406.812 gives 12.5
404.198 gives 11.6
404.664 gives 9.09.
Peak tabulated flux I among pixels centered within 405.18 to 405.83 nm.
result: 12.6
